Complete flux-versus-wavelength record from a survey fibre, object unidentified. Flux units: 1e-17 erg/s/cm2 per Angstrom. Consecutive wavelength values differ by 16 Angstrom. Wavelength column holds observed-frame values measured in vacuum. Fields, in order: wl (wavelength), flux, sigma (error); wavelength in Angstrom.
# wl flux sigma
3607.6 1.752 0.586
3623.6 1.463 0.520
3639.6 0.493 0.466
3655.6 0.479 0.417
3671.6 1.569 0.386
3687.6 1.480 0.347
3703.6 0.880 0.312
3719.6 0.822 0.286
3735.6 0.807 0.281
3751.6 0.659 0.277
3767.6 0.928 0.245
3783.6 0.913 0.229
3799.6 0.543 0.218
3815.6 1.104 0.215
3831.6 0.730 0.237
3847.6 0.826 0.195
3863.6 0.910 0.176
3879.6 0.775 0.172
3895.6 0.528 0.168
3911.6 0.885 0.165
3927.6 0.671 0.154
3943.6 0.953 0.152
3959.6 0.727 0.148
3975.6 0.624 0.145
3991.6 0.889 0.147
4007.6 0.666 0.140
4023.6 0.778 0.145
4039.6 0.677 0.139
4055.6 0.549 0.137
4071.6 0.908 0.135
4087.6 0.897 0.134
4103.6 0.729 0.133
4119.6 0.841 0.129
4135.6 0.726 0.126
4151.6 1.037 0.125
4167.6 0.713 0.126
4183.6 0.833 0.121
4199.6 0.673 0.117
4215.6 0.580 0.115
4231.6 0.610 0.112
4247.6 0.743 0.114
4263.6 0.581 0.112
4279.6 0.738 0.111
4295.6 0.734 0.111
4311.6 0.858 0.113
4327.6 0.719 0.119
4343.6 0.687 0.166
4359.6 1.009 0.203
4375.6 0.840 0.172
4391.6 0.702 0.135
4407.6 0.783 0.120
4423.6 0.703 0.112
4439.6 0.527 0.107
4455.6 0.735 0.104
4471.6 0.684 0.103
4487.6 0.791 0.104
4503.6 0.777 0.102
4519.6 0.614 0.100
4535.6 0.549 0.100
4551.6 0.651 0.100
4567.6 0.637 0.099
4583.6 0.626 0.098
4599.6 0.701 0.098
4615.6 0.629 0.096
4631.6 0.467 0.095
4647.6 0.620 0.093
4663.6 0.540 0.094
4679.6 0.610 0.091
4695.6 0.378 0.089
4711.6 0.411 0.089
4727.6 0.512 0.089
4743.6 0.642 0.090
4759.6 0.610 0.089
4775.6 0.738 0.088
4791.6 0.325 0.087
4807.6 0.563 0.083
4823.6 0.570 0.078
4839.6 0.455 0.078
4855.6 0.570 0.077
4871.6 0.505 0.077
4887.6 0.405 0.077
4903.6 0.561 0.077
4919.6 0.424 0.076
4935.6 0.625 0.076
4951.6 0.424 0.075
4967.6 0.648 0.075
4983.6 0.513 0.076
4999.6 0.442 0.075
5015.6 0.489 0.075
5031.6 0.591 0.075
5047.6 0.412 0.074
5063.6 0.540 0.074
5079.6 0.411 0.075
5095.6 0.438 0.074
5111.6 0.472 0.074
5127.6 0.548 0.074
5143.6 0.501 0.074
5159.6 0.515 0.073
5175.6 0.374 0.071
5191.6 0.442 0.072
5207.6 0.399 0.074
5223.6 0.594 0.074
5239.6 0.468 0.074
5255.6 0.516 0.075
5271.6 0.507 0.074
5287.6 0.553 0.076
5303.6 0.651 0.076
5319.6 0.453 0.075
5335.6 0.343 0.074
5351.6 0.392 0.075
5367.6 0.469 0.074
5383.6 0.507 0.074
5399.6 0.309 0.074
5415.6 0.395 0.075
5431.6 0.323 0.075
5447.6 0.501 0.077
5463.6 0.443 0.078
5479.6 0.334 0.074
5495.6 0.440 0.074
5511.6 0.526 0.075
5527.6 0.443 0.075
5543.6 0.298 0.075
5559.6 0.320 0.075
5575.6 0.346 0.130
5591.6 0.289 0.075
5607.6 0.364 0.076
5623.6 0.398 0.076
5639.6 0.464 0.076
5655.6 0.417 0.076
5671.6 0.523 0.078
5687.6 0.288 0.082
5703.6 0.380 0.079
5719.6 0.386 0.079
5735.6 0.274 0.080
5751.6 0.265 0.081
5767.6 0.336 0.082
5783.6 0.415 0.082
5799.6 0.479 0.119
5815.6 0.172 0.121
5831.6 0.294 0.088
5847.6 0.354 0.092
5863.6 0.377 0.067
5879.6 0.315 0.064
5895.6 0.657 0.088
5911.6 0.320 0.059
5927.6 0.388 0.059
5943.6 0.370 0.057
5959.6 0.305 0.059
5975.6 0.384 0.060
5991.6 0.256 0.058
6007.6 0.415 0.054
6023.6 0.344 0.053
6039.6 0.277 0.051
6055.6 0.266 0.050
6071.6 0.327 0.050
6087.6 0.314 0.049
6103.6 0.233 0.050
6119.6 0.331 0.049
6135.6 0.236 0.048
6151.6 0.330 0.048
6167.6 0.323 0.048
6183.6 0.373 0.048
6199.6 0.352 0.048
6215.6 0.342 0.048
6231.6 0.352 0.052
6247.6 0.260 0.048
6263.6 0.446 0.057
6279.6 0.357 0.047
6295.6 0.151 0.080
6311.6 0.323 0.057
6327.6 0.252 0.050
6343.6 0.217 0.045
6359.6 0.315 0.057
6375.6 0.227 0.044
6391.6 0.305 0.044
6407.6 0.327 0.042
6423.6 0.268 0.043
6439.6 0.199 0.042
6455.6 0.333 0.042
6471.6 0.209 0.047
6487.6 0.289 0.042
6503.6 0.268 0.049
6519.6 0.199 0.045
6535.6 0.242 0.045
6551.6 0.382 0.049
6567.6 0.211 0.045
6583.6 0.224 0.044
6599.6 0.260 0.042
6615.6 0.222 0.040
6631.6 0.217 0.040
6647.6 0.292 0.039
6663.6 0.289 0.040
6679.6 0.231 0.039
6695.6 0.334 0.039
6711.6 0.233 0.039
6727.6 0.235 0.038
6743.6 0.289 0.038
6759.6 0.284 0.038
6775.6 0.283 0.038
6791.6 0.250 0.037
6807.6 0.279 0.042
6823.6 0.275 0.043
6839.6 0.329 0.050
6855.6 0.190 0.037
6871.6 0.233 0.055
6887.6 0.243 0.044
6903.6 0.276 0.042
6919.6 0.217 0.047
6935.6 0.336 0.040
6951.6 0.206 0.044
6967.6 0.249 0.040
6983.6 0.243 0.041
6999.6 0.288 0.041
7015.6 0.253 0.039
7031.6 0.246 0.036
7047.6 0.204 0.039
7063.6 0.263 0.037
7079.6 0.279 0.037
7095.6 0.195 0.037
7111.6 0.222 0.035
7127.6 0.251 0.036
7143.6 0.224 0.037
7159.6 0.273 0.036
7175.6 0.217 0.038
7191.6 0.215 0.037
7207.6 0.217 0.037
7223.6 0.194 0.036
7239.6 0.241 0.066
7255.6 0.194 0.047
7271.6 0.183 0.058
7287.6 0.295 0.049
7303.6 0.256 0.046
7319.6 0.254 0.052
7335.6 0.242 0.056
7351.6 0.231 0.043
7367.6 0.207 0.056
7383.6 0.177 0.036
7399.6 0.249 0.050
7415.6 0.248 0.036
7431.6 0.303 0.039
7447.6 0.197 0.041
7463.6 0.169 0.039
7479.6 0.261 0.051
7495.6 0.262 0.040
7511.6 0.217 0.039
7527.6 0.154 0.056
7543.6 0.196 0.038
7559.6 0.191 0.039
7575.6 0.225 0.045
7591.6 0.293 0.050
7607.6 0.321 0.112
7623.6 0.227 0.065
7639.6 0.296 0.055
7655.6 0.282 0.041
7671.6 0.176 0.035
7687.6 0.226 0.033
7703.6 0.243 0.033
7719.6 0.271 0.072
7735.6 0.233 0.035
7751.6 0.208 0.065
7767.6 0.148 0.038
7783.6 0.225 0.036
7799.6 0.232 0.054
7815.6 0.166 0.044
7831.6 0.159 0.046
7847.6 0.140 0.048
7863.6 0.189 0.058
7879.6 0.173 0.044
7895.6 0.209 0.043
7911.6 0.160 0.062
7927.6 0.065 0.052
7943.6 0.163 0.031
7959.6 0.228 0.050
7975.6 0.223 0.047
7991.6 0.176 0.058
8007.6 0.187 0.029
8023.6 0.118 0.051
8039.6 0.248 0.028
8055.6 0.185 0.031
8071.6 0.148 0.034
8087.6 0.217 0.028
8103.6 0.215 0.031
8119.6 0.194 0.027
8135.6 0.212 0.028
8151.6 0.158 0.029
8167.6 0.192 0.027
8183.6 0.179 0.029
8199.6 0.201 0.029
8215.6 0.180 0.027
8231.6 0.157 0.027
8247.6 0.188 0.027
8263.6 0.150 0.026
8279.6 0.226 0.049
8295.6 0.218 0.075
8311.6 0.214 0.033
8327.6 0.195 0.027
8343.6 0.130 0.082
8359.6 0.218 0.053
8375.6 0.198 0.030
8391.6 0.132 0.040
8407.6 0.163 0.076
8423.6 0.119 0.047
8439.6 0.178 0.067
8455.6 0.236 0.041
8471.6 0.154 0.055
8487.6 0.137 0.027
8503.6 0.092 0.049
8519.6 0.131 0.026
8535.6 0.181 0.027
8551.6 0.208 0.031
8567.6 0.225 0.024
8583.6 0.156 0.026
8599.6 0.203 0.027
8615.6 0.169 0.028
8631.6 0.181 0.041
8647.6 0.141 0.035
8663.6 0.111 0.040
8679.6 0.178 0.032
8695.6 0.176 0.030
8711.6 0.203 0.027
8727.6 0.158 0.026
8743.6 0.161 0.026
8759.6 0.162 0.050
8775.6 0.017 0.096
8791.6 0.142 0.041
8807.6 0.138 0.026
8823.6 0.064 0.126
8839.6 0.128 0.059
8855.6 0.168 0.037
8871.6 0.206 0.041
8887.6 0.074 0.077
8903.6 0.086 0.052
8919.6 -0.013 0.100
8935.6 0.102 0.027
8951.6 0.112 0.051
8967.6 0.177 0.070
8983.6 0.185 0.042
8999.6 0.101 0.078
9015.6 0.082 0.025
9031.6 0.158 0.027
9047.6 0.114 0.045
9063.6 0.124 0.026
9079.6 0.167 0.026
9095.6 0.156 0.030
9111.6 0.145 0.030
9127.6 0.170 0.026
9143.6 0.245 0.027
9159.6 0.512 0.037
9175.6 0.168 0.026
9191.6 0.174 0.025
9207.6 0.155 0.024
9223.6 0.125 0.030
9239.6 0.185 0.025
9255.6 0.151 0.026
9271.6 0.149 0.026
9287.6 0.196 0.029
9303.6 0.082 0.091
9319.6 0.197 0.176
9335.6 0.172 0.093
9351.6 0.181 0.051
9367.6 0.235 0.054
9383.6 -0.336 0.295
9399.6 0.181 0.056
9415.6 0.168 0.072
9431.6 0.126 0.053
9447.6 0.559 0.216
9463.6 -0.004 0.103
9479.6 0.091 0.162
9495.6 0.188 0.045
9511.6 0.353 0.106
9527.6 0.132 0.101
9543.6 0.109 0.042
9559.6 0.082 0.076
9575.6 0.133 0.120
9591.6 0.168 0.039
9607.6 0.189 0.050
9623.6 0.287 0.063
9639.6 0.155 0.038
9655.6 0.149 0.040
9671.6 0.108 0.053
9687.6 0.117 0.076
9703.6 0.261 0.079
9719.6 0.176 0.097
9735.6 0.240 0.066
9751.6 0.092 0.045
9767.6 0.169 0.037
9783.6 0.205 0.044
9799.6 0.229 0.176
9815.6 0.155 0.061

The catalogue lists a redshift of 1.46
